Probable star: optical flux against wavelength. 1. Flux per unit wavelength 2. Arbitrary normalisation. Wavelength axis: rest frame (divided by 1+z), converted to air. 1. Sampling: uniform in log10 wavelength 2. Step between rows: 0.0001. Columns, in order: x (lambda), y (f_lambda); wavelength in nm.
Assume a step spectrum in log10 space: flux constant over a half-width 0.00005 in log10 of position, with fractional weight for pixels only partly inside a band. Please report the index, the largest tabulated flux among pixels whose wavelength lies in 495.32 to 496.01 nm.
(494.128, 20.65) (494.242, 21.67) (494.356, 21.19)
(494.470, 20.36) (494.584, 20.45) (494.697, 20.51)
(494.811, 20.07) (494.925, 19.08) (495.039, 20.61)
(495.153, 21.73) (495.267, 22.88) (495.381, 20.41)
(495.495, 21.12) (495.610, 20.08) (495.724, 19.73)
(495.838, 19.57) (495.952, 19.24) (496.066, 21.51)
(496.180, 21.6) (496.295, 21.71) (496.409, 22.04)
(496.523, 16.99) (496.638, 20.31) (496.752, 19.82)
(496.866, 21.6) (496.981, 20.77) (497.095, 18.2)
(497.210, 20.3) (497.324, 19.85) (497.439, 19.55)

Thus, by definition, 21.12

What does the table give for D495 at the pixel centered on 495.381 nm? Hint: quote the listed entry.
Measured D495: 20.41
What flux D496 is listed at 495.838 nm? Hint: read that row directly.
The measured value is 19.57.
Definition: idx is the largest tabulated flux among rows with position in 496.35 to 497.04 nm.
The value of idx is 22.04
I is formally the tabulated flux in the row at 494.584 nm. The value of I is 20.45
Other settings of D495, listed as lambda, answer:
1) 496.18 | 21.6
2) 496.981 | 20.77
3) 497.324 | 19.85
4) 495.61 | 20.08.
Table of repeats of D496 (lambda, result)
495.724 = 19.73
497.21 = 20.3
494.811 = 20.07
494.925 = 19.08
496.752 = 19.82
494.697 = 20.51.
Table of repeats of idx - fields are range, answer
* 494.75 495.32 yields 22.88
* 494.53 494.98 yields 20.51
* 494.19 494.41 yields 21.67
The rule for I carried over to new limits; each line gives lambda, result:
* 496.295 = 21.71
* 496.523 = 16.99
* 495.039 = 20.61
